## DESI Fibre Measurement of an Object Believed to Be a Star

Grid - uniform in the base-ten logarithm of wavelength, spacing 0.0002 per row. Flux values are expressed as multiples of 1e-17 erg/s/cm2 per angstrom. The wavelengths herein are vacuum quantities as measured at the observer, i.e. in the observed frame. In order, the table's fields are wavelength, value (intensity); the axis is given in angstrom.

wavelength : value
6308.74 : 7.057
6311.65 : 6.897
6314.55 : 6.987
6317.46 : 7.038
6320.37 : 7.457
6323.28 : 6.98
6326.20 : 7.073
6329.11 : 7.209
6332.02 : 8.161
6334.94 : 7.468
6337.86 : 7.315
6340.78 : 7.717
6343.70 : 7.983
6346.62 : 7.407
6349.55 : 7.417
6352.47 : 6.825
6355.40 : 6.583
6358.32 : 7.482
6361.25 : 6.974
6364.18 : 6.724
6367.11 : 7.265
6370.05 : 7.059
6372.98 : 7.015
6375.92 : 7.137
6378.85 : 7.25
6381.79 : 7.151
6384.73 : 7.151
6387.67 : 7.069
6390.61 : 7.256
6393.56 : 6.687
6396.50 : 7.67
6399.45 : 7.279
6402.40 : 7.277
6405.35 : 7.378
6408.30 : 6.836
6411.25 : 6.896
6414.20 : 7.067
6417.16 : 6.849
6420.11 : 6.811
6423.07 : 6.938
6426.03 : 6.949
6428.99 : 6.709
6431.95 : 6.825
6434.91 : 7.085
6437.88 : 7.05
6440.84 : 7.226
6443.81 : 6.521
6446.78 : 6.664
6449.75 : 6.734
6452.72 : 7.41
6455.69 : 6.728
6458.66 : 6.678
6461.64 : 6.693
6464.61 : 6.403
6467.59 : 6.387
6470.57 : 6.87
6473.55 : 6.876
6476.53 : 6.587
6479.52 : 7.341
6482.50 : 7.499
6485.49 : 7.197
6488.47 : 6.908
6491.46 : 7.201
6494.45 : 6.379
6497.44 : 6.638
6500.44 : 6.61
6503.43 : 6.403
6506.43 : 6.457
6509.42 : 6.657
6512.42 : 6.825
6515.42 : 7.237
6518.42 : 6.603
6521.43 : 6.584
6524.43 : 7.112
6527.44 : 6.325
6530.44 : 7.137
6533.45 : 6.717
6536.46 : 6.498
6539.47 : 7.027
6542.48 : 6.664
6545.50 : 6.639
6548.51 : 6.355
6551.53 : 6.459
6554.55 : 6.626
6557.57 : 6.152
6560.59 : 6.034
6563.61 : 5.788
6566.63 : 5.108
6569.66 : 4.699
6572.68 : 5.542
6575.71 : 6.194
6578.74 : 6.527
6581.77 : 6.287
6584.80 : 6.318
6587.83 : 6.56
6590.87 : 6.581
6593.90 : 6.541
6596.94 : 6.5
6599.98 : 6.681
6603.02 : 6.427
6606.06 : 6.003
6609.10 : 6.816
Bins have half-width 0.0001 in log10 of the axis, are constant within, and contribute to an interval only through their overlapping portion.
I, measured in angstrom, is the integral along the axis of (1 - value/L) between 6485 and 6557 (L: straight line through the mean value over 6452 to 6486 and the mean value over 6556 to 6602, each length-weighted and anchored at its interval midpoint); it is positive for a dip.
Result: -2.19 angstrom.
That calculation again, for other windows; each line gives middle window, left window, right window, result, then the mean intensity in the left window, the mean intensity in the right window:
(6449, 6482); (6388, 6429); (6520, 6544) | 0.5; 7.05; 6.76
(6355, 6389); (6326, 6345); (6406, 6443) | 1.1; 7.59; 6.94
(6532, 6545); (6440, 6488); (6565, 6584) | -1.3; 6.86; 5.75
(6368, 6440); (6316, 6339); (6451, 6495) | 0.4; 7.34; 6.89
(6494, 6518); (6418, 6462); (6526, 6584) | -0.5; 6.87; 6.25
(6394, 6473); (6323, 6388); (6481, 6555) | 1.0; 7.24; 6.75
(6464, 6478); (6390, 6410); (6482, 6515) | 0.5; 7.19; 6.79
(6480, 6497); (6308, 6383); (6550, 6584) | -1.7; 7.22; 5.95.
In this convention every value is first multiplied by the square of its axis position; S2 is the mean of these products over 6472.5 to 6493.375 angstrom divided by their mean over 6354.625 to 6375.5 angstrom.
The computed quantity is 1.04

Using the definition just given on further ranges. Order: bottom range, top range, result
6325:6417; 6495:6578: 0.94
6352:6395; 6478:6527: 1.01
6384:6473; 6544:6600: 0.93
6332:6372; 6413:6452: 0.97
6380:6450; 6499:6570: 0.96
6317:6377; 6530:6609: 0.93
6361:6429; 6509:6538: 1.00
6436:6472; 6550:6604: 0.94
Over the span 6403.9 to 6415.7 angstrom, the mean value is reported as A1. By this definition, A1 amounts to 7.04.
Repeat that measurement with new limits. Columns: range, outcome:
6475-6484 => 7.14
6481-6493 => 7.2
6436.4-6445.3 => 6.93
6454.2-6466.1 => 6.63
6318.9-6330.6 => 7.18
